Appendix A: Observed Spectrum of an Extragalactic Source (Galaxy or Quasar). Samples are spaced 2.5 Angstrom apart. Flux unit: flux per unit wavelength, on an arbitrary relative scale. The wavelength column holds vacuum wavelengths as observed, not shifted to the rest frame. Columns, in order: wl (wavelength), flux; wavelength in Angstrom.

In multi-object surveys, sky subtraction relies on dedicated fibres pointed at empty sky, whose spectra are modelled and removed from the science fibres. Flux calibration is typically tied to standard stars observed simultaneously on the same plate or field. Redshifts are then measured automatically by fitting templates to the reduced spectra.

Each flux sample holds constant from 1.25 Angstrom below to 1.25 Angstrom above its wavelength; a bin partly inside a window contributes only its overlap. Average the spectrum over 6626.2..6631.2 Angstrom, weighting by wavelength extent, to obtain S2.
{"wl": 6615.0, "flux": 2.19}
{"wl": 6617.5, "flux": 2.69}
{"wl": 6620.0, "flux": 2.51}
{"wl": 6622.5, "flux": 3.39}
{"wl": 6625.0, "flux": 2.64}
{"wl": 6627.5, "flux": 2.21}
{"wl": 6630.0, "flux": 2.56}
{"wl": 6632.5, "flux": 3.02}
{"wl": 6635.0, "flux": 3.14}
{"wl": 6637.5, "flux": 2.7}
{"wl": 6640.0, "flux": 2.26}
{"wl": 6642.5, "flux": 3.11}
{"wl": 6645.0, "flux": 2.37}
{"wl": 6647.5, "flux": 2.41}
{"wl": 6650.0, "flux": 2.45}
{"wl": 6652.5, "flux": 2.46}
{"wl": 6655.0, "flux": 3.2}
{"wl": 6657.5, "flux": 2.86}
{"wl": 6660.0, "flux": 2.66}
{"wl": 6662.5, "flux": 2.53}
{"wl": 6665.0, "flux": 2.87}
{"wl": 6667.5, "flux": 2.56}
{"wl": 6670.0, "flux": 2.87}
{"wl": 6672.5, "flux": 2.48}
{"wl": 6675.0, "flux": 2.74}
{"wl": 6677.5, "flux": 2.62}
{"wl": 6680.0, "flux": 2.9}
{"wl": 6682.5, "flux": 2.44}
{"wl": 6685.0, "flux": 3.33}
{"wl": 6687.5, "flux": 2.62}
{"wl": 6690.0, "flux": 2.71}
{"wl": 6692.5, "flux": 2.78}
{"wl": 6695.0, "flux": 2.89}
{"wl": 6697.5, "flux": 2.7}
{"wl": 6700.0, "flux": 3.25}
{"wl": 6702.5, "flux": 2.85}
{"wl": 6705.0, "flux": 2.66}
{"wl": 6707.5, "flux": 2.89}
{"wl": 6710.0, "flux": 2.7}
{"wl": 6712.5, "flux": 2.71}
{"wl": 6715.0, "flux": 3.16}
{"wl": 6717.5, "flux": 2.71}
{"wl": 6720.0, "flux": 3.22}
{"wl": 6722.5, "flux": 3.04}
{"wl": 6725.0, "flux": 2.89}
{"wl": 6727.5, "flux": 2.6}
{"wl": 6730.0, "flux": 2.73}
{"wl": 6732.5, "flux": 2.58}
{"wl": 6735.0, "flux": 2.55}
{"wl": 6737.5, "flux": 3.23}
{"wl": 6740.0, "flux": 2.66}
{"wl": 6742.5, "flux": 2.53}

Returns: 2.39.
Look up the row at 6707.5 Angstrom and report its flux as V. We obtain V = 2.89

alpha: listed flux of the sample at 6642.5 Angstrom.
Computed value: 3.11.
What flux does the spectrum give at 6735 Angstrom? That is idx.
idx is 2.55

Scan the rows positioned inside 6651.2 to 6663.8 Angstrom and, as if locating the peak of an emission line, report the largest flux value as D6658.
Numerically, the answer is 3.2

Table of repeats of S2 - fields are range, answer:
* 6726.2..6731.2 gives 2.67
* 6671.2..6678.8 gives 2.62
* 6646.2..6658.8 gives 2.67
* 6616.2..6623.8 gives 2.86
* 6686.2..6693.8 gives 2.71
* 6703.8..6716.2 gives 2.82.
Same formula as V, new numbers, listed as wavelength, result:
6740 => 2.66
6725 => 2.89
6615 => 2.19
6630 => 2.56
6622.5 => 3.39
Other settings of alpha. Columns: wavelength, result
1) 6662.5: 2.53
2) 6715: 3.16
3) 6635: 3.14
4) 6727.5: 2.6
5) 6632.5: 3.02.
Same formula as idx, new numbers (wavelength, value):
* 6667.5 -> 2.56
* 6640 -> 2.26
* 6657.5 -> 2.86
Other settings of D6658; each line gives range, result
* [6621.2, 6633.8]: 3.39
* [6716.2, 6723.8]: 3.22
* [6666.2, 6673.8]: 2.87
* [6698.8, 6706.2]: 3.25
